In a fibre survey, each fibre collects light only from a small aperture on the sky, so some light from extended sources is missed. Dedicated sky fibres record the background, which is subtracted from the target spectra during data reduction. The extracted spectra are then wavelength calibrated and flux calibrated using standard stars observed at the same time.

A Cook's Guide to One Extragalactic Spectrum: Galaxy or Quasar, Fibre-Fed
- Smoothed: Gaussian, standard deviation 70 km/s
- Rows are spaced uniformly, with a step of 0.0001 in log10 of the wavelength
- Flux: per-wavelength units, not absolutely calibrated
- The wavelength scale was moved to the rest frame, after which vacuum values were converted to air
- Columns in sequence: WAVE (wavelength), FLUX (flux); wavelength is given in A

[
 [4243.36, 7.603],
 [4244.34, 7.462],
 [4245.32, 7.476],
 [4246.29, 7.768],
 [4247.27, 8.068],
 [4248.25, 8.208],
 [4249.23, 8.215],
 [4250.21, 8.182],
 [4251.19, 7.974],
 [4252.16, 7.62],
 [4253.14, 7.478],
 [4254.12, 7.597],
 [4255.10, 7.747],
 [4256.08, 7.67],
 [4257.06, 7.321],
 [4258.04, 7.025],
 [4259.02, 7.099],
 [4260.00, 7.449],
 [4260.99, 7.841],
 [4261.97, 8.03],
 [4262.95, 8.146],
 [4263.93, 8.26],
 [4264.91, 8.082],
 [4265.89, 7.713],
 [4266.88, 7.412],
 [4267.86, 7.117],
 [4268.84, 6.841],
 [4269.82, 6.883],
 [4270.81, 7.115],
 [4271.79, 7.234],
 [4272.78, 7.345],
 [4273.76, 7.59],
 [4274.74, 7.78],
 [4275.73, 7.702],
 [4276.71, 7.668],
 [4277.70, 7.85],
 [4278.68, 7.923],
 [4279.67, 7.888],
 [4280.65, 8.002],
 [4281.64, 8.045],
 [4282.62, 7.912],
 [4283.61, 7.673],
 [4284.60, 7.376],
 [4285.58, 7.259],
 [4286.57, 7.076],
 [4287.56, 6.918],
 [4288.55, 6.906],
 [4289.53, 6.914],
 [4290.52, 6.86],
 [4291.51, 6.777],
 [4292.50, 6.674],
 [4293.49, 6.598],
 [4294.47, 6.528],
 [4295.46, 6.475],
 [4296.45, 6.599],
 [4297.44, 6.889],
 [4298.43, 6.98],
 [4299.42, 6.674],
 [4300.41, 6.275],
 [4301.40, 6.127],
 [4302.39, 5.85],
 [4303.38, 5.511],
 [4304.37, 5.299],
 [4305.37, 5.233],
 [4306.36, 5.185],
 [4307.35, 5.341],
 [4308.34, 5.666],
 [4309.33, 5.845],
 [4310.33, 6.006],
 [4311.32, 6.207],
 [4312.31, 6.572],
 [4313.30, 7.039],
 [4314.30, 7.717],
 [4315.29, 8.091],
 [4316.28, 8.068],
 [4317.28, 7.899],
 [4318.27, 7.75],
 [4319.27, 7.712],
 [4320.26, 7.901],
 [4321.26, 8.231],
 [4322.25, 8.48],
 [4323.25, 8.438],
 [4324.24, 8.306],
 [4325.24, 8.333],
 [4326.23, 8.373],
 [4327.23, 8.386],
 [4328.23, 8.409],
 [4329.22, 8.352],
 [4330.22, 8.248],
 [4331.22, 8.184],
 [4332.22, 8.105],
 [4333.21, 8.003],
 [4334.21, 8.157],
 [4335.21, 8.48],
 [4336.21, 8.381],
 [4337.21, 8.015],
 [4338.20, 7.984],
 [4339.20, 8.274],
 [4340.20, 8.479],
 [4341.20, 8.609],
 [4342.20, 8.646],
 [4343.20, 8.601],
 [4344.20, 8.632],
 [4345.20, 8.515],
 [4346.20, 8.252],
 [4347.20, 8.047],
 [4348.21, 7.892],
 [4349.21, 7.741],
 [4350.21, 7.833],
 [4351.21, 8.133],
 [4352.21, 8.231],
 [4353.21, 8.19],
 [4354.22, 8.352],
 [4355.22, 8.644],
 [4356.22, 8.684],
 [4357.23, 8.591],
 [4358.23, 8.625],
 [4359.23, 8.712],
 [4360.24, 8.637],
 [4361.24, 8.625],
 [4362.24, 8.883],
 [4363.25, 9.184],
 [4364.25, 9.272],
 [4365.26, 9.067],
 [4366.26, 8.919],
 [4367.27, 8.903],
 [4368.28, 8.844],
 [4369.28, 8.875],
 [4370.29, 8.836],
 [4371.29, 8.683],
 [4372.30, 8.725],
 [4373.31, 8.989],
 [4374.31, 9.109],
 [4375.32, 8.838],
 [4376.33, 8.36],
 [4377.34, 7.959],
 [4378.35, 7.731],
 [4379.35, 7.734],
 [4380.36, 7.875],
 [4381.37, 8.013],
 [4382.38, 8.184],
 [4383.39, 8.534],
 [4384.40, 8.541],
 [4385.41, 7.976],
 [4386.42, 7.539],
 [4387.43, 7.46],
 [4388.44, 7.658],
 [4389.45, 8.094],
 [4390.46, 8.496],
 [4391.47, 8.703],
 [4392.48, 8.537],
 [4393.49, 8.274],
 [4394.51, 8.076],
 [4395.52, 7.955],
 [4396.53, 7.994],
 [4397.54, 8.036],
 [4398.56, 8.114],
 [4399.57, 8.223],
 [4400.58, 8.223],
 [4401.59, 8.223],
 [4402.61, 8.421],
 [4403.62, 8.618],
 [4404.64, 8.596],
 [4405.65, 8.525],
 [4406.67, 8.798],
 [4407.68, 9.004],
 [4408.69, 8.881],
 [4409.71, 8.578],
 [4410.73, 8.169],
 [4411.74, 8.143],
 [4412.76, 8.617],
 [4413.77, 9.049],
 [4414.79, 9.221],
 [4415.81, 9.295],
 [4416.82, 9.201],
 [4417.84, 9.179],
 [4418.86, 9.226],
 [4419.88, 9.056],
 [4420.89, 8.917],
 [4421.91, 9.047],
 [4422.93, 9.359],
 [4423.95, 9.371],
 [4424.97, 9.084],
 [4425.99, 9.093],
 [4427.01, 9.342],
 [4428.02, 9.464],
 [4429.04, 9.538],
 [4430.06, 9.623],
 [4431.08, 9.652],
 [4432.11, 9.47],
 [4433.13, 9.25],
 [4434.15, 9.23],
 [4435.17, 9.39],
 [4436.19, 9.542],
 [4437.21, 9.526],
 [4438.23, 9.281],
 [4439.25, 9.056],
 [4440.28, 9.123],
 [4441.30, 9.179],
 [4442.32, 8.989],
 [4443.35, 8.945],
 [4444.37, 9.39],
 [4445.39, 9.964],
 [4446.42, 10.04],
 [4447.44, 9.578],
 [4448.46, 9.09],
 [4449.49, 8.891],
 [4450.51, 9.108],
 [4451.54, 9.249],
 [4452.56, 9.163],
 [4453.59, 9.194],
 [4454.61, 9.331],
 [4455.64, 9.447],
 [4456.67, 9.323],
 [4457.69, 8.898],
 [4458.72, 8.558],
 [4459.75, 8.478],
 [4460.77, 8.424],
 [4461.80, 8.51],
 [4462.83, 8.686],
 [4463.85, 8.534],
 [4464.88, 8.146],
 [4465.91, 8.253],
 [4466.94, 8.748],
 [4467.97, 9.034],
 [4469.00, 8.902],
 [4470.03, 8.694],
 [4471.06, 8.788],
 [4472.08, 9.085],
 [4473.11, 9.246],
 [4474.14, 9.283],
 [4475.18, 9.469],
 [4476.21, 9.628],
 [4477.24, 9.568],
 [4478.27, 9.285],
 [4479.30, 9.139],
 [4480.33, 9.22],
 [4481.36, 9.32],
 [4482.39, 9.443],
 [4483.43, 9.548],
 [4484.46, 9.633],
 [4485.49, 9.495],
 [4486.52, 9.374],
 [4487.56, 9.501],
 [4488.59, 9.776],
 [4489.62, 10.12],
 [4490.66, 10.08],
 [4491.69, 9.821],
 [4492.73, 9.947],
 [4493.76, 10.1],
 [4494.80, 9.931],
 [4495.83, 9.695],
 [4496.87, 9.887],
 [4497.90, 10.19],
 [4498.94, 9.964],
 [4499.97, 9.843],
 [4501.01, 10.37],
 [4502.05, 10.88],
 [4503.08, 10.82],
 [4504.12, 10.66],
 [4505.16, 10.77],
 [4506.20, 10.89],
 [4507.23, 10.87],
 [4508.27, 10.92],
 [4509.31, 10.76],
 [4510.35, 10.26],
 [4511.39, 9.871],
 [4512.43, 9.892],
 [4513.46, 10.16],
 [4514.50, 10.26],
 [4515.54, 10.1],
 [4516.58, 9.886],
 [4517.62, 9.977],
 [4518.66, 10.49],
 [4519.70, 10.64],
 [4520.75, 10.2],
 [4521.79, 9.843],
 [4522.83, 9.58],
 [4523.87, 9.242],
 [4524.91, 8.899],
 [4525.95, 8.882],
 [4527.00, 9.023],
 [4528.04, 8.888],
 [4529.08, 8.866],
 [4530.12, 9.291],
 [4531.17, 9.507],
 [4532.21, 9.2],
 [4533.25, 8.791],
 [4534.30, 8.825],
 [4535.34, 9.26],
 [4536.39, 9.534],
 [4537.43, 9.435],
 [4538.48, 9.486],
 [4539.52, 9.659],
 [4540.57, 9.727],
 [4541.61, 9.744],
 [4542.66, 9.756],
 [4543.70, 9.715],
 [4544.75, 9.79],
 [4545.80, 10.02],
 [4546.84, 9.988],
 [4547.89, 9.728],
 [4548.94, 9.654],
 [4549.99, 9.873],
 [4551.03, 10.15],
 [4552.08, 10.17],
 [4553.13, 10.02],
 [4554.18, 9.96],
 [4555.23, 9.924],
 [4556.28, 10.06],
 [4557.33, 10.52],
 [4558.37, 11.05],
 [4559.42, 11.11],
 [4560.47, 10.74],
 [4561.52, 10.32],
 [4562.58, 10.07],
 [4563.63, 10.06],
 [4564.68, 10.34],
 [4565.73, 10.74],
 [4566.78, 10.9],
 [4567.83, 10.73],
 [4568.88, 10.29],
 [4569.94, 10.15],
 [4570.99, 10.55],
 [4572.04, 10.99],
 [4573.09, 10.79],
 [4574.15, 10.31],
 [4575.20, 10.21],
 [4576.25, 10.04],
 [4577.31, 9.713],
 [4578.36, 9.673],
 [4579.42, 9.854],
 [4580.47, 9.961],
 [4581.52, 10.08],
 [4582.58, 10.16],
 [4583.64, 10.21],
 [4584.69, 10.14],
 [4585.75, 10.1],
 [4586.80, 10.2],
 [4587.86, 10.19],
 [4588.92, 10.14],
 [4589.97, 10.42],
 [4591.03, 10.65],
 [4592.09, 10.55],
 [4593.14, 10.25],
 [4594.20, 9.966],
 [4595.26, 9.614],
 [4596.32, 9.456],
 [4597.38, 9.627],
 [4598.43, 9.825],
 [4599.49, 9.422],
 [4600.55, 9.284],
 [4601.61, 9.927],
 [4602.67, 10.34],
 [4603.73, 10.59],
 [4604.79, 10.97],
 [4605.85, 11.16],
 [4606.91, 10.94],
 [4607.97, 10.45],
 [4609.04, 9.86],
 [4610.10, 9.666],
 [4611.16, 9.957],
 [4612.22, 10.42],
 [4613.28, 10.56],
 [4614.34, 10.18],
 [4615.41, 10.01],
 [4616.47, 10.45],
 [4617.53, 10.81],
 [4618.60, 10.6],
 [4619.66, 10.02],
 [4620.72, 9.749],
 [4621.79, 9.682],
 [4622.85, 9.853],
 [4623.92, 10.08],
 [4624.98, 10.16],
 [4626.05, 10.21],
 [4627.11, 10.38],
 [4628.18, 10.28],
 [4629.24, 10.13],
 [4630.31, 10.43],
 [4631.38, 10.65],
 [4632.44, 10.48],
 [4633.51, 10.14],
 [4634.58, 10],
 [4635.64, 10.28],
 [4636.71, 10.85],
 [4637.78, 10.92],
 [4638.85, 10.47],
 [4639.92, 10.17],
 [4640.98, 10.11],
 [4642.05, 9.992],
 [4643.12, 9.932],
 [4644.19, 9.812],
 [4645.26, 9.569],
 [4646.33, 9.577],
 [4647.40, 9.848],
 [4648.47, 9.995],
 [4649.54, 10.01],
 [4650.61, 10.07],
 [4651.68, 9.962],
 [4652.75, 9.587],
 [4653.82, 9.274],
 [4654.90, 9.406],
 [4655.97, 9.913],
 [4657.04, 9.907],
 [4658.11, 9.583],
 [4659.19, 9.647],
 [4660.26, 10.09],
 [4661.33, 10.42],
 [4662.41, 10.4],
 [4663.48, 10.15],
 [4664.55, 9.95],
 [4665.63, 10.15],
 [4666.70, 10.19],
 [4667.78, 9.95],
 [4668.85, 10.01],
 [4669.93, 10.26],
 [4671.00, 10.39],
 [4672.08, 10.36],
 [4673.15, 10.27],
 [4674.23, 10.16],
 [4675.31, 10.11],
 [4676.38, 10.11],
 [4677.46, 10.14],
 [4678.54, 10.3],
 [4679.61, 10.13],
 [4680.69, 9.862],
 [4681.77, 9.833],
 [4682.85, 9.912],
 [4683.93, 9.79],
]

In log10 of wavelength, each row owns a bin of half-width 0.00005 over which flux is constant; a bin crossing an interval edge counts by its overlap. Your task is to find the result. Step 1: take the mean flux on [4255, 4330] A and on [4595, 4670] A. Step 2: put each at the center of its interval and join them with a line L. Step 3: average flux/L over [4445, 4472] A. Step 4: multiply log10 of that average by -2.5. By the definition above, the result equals -0.040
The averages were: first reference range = 7.24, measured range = 8.96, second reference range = 10.1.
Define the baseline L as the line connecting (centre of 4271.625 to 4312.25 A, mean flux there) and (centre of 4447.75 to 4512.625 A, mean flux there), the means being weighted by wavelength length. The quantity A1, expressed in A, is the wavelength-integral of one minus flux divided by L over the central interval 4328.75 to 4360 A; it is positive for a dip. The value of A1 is -3.2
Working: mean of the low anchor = 6.79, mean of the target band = 8.31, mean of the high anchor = 9.52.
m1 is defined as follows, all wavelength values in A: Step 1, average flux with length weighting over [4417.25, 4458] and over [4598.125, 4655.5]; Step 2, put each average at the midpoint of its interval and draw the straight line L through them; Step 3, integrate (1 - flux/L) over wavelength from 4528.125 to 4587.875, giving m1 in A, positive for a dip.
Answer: -1.0 A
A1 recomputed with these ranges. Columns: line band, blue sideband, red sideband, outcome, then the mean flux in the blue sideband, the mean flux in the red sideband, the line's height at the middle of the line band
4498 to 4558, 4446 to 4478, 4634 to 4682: -3.4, 9.01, 10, 9.36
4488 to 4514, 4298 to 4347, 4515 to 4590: -2.4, 7.51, 9.95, 9.4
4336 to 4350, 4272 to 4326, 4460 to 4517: -1.1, 7.08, 9.66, 7.68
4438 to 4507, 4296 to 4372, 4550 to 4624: -2.1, 7.85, 10.2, 9.15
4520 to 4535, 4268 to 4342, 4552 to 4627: 0.6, 7.34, 10.2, 9.6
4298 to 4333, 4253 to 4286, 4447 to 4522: 3.7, 7.59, 9.61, 8.02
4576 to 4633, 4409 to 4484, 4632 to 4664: -1.9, 9.12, 10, 9.82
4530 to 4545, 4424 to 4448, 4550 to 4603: 0.8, 9.38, 10.2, 9.97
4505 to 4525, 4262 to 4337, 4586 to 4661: -2.2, 7.31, 10.1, 9.17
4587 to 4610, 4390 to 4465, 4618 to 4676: -0.8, 8.94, 10.1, 9.83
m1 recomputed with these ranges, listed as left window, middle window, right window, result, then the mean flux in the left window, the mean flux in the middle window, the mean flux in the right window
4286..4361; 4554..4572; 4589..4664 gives -1.7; 7.55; 10.5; 10.1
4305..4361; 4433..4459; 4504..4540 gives -0.7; 7.89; 9.27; 9.78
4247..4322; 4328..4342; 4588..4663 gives -1.2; 7.19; 8.27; 10.1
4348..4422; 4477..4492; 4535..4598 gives -0.3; 8.5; 9.56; 10.1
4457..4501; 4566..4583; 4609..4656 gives -0.8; 9.31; 10.3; 10.1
